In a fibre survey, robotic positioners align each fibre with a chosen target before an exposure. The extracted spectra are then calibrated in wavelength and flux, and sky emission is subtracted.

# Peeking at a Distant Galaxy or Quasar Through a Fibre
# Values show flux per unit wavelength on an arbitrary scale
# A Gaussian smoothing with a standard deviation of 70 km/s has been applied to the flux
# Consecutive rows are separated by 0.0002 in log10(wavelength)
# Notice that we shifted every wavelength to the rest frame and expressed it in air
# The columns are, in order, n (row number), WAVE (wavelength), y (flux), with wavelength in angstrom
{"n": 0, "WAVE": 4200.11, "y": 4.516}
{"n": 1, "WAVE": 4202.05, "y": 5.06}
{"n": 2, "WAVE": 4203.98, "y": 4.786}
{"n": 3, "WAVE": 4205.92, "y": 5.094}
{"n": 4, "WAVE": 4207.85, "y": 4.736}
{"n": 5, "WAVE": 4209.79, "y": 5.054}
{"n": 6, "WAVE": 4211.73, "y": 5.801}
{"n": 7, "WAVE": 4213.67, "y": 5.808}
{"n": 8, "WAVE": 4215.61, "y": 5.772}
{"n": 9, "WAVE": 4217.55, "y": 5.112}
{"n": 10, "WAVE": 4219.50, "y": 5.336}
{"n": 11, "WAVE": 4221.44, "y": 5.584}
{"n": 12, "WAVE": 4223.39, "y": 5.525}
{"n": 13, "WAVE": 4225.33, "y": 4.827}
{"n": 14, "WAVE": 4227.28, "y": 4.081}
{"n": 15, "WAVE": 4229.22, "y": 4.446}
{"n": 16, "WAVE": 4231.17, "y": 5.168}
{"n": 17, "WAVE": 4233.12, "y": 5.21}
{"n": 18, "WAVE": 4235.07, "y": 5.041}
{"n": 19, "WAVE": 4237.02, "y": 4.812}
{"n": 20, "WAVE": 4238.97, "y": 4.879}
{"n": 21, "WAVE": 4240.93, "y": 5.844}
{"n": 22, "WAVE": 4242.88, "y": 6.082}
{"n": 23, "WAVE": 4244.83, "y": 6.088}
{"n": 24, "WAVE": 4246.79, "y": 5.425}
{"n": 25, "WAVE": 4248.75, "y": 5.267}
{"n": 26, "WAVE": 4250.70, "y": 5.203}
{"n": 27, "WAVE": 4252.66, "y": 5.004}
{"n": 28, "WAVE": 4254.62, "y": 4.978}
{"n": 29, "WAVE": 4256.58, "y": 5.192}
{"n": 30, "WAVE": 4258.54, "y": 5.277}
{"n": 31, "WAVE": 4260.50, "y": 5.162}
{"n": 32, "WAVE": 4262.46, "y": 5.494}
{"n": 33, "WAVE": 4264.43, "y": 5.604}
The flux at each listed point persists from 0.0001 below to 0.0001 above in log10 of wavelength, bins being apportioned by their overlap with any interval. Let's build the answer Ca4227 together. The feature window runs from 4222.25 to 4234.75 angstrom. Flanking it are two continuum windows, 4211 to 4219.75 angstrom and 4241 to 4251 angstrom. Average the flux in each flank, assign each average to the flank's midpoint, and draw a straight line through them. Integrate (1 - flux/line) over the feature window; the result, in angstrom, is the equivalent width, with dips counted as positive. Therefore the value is 1.6 angstrom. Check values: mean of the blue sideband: 5.58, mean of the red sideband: 5.67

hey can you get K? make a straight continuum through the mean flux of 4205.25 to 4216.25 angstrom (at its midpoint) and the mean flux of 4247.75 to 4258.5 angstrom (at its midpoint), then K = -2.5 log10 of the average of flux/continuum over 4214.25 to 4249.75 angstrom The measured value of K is 0.000 mag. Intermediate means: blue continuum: 5.38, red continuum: 5.14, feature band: 5.26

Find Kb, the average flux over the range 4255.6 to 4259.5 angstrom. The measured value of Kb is 5.24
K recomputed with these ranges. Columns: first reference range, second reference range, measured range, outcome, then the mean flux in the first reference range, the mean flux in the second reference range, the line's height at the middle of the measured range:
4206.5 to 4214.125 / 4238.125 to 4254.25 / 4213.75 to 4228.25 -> 0.03 mag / 5.31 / 5.46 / 5.35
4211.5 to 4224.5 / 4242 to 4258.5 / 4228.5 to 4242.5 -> 0.07 mag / 5.54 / 5.39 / 5.46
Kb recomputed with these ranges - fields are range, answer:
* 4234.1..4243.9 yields 5.34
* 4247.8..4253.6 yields 5.16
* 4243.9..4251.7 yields 5.49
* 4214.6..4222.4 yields 5.45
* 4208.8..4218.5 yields 5.51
